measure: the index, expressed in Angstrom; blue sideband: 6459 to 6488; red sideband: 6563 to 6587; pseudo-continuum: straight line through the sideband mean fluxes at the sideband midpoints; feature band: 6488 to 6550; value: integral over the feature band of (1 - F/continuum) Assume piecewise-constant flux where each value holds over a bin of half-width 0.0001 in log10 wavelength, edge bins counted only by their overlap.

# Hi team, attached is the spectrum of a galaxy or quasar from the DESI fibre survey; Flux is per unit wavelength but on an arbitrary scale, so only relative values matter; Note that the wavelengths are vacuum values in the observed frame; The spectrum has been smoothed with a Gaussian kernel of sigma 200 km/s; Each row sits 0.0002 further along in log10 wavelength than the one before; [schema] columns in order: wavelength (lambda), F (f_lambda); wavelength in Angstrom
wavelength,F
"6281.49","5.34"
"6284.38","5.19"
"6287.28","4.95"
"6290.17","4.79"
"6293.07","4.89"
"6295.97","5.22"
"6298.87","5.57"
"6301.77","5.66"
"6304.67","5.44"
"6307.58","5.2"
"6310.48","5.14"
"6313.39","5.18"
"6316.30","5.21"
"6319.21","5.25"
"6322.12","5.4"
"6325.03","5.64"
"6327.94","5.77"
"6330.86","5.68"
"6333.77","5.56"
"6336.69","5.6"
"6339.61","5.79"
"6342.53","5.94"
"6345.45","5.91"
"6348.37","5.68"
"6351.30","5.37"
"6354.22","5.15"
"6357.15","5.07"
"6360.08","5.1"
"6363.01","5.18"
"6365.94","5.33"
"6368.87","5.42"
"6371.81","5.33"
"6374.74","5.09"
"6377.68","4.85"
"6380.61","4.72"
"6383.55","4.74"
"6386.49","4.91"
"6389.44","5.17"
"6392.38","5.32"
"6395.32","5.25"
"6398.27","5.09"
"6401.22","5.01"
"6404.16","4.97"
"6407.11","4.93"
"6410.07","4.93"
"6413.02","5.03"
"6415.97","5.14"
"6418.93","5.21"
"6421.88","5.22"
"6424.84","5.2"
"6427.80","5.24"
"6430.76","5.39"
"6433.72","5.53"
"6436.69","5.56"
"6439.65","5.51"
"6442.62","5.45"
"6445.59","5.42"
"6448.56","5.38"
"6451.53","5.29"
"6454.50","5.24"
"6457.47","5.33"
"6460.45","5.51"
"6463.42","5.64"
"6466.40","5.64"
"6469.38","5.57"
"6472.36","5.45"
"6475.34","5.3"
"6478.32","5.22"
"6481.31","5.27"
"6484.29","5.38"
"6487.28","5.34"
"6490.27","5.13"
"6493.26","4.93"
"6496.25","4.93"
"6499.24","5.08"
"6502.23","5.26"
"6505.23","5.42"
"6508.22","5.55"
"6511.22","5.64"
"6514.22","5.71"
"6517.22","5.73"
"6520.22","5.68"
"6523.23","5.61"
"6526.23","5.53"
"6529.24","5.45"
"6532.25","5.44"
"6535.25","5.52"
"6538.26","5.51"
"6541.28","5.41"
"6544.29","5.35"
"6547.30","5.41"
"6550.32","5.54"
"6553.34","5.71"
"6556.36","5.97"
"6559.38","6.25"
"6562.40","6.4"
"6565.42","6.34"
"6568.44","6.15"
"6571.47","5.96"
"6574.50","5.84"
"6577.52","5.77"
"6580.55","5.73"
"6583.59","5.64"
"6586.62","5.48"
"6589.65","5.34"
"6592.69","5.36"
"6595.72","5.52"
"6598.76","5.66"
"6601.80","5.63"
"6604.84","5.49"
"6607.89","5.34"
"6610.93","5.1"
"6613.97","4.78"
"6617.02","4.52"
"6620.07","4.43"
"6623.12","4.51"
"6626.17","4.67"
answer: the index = 2.5 Angstrom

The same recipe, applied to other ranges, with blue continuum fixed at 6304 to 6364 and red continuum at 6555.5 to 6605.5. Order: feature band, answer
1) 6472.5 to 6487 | 0.9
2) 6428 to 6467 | 1.1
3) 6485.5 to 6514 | 2.0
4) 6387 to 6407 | 1.5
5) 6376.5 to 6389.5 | 1.6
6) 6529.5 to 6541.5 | 0.5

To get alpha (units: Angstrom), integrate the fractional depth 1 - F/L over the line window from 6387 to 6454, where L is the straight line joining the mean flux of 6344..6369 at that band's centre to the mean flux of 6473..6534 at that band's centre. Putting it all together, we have 1.6 Angstrom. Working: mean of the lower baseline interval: 5.35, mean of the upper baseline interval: 5.38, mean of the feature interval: 5.23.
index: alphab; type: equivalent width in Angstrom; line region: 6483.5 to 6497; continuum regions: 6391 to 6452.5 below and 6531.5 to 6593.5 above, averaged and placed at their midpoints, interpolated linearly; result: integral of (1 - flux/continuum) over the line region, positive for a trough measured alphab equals 0.8 Angstrom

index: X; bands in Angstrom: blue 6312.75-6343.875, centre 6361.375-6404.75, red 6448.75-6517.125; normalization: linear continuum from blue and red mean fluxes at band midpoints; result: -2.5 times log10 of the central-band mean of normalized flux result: 0.08 mag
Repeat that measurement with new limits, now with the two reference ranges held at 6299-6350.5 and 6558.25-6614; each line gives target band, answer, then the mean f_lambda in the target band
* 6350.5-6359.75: 0.076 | 5.17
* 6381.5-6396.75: 0.104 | 5.06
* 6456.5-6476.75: 0.024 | 5.5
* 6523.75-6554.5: 0.034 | 5.49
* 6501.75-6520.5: 0.013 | 5.58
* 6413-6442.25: 0.054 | 5.32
